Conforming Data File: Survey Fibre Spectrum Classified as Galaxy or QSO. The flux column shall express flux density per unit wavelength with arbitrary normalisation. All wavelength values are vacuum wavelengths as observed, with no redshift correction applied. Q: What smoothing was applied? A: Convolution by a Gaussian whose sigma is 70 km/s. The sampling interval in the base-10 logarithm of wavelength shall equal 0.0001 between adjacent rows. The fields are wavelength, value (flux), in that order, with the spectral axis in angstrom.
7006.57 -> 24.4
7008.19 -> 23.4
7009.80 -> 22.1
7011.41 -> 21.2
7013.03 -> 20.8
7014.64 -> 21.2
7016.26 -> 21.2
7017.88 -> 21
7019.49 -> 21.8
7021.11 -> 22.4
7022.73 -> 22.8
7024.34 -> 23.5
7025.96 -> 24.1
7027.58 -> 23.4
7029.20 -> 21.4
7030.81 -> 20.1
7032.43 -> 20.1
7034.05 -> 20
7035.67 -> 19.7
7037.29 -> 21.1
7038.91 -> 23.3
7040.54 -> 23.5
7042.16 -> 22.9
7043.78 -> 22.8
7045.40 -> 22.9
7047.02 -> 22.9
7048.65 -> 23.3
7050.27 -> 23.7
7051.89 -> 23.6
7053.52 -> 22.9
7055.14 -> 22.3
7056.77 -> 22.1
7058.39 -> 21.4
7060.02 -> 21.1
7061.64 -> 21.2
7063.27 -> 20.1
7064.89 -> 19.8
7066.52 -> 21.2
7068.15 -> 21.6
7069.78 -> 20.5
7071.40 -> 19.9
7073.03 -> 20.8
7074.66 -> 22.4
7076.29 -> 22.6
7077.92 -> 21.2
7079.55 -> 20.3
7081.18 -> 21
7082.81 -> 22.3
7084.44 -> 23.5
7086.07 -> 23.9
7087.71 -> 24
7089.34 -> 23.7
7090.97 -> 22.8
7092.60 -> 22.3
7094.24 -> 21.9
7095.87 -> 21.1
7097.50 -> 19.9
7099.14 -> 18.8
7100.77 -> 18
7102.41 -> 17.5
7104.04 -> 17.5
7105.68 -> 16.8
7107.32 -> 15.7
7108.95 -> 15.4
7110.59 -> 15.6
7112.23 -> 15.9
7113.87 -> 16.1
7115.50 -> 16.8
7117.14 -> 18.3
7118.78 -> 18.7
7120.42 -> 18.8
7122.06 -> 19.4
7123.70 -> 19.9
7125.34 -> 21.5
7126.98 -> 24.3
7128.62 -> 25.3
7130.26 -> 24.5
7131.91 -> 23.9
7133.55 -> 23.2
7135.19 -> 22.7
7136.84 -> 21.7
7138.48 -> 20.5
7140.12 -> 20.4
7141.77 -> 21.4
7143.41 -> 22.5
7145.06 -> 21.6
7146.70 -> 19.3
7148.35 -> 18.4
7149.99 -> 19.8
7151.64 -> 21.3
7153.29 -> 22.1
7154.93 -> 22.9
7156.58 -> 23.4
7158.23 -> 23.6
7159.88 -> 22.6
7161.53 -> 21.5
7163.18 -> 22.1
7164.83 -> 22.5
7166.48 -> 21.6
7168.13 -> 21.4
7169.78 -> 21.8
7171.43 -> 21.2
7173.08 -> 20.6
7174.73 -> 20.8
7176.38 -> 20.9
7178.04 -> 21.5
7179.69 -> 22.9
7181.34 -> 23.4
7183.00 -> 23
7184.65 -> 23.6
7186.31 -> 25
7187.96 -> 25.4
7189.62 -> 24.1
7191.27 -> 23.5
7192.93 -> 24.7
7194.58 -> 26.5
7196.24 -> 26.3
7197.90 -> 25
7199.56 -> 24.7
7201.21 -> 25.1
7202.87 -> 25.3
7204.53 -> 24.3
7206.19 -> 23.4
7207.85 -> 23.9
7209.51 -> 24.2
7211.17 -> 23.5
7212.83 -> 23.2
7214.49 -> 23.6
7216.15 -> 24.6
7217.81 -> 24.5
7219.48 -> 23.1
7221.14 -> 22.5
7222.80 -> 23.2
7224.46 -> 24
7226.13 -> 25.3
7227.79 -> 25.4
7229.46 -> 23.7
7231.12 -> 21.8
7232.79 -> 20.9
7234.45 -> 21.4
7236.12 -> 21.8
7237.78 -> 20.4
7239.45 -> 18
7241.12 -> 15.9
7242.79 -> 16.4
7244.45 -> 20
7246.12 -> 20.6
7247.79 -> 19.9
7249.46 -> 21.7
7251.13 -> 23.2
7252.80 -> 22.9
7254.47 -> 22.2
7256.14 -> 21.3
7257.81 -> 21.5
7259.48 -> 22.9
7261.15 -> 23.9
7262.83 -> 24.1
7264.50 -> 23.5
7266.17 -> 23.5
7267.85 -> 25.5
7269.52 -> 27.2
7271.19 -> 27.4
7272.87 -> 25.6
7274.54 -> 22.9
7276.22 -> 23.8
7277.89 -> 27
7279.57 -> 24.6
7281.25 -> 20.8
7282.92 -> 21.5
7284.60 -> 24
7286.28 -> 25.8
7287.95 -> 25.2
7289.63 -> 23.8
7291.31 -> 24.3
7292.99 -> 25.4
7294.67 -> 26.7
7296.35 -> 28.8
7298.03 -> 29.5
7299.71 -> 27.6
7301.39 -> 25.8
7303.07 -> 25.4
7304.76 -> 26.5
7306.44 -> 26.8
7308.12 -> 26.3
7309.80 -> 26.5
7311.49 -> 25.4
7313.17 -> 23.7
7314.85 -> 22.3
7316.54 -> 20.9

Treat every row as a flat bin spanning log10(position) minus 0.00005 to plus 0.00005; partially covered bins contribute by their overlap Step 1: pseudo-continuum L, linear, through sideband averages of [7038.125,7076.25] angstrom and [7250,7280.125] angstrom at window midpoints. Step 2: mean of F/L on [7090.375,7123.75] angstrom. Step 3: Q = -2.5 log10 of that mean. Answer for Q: 0.22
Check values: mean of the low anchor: 22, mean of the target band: 18.4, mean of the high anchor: 24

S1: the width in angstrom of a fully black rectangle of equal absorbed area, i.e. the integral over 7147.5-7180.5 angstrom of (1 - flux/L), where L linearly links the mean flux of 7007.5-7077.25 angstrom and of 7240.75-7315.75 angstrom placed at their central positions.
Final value 1.93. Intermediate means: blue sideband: 21.9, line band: 21.6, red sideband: 24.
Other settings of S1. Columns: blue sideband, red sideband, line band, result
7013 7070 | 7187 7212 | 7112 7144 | 3.5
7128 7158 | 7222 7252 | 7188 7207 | -2.9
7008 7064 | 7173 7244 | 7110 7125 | 3.1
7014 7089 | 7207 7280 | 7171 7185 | 0.4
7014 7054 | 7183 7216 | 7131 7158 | 2.4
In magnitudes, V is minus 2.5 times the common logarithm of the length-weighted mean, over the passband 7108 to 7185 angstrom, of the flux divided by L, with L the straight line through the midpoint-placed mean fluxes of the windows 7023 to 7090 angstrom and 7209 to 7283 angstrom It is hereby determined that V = 0.07 mag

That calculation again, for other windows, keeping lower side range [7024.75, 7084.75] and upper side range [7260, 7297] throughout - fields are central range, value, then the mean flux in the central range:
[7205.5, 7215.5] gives 0.009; 23.7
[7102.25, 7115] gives 0.353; 16.3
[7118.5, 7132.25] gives 0.043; 21.9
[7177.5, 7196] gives -0.024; 24.1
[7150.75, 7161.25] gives 0.028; 22.6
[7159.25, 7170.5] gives 0.064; 21.9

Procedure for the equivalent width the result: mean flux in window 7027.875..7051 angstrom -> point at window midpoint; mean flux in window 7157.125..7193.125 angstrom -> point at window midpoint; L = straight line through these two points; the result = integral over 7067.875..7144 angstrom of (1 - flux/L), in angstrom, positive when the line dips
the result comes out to 5.9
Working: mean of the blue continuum 22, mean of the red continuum 22.6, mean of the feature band 20.6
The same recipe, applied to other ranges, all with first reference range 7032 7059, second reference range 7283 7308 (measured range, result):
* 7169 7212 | 1.4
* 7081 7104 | 1.6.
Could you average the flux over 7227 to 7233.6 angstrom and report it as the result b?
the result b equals 22.9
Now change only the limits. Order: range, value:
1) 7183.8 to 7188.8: 24.7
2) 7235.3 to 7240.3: 20.1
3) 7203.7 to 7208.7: 23.9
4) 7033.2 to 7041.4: 21.5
